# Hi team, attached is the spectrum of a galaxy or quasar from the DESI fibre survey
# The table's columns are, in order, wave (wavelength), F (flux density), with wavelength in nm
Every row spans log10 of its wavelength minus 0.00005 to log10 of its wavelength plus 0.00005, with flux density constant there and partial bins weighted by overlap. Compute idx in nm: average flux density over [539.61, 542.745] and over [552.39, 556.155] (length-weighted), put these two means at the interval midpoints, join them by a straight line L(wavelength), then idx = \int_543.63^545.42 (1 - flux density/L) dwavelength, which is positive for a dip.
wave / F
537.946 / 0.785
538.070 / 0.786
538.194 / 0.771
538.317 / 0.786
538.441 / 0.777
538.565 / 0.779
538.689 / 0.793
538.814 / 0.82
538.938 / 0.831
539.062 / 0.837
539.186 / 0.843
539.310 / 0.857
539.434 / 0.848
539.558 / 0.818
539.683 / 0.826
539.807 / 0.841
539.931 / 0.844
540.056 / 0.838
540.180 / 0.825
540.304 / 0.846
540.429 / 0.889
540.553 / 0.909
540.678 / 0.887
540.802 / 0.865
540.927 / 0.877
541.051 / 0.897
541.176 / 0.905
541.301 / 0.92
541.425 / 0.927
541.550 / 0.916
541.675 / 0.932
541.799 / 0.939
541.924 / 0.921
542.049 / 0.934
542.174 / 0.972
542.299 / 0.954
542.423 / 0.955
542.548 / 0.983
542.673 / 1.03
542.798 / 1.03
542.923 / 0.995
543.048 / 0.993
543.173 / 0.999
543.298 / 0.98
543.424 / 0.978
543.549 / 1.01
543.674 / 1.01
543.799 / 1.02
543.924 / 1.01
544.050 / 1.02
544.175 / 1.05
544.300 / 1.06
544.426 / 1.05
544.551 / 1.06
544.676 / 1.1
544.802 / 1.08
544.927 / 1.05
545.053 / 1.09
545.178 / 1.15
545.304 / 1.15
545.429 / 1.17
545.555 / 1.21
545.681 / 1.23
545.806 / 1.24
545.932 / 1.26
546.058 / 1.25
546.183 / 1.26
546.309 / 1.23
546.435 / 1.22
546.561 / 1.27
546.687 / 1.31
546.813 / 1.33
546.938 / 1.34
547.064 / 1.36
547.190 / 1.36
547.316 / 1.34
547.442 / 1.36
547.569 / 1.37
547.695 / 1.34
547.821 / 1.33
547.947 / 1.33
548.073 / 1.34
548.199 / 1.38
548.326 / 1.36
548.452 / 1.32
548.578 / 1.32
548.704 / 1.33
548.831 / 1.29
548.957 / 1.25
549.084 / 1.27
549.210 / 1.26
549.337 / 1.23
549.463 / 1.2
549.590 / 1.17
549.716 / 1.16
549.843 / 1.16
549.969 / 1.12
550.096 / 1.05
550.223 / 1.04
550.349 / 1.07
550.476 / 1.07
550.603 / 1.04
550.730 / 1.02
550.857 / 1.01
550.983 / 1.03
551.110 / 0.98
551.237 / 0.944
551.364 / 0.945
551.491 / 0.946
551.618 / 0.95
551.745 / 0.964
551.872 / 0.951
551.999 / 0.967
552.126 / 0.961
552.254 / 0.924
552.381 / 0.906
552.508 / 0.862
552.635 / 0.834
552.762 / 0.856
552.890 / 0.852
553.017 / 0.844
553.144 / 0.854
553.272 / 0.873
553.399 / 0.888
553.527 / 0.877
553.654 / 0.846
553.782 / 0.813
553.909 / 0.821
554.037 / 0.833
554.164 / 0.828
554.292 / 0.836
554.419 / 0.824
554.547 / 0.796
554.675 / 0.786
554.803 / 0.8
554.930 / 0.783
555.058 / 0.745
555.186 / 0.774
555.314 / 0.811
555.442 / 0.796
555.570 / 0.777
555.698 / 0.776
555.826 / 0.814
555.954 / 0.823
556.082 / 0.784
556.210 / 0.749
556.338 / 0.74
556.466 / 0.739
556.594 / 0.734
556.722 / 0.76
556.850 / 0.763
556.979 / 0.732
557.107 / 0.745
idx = -0.37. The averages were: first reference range 0.905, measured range 1.07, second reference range 0.822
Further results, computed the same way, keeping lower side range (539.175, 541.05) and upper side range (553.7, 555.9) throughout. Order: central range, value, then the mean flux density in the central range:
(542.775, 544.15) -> -0.26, 1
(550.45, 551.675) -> -0.26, 0.991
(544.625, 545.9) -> -0.48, 1.15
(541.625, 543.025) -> -0.20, 0.969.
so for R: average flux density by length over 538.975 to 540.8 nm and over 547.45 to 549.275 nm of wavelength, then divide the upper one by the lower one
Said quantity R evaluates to 1.6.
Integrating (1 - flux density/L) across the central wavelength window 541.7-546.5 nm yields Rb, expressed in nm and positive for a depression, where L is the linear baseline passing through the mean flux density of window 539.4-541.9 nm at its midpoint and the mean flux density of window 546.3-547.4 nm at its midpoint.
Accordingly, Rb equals 0.22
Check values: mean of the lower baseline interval 0.878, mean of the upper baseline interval 1.31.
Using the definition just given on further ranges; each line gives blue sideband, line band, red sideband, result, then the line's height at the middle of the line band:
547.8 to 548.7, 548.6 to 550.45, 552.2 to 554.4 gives 0.051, 1.22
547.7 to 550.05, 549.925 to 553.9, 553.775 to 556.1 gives 0.352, 1.03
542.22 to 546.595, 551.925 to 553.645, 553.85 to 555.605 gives -0.057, 0.855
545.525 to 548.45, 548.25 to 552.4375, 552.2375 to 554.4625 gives -0.105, 1.07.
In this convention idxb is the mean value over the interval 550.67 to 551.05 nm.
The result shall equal 1.02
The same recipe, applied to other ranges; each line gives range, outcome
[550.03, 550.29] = 1.05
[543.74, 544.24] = 1.03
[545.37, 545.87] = 1.21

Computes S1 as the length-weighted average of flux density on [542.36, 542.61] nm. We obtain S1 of 0.972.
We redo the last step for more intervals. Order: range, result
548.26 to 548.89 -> 1.32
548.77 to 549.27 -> 1.27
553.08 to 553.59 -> 0.872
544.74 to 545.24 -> 1.09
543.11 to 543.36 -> 0.99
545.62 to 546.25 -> 1.25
